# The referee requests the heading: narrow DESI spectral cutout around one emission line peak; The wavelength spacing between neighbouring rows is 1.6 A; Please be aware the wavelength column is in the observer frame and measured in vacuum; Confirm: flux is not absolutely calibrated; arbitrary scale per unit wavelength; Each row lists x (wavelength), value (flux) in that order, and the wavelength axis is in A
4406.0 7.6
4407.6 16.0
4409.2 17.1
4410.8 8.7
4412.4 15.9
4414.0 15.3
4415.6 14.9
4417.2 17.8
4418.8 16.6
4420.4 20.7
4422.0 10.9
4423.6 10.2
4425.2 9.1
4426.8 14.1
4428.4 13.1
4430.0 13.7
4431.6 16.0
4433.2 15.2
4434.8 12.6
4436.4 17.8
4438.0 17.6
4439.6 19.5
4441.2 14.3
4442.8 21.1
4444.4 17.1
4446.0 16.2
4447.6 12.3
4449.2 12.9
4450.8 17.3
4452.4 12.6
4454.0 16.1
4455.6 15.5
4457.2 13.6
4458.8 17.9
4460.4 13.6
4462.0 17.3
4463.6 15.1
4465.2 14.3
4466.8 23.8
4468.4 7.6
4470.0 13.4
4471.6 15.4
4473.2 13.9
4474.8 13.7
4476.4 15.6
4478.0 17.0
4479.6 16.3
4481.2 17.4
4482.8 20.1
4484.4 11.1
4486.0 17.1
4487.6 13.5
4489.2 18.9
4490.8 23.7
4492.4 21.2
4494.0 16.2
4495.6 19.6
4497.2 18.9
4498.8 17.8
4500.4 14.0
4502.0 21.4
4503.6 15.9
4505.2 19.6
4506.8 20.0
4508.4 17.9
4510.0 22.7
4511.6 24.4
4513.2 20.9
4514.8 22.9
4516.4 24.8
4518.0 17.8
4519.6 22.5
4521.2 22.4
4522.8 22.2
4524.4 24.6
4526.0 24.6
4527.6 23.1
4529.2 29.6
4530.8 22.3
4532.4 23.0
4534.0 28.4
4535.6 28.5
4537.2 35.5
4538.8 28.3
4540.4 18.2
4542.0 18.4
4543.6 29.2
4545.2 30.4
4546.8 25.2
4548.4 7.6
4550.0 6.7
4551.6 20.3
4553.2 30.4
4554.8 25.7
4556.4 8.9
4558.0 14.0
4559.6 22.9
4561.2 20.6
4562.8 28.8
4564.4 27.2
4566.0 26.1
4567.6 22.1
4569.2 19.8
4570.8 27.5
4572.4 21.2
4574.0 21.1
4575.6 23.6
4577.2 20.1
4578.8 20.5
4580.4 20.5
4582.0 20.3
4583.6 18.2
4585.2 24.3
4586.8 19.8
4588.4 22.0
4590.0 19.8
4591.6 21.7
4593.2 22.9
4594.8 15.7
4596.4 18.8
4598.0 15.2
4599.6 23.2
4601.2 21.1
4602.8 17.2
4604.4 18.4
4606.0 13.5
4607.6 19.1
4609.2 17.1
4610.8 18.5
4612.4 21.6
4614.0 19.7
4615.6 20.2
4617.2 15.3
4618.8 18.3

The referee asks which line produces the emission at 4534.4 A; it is C IV 1549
